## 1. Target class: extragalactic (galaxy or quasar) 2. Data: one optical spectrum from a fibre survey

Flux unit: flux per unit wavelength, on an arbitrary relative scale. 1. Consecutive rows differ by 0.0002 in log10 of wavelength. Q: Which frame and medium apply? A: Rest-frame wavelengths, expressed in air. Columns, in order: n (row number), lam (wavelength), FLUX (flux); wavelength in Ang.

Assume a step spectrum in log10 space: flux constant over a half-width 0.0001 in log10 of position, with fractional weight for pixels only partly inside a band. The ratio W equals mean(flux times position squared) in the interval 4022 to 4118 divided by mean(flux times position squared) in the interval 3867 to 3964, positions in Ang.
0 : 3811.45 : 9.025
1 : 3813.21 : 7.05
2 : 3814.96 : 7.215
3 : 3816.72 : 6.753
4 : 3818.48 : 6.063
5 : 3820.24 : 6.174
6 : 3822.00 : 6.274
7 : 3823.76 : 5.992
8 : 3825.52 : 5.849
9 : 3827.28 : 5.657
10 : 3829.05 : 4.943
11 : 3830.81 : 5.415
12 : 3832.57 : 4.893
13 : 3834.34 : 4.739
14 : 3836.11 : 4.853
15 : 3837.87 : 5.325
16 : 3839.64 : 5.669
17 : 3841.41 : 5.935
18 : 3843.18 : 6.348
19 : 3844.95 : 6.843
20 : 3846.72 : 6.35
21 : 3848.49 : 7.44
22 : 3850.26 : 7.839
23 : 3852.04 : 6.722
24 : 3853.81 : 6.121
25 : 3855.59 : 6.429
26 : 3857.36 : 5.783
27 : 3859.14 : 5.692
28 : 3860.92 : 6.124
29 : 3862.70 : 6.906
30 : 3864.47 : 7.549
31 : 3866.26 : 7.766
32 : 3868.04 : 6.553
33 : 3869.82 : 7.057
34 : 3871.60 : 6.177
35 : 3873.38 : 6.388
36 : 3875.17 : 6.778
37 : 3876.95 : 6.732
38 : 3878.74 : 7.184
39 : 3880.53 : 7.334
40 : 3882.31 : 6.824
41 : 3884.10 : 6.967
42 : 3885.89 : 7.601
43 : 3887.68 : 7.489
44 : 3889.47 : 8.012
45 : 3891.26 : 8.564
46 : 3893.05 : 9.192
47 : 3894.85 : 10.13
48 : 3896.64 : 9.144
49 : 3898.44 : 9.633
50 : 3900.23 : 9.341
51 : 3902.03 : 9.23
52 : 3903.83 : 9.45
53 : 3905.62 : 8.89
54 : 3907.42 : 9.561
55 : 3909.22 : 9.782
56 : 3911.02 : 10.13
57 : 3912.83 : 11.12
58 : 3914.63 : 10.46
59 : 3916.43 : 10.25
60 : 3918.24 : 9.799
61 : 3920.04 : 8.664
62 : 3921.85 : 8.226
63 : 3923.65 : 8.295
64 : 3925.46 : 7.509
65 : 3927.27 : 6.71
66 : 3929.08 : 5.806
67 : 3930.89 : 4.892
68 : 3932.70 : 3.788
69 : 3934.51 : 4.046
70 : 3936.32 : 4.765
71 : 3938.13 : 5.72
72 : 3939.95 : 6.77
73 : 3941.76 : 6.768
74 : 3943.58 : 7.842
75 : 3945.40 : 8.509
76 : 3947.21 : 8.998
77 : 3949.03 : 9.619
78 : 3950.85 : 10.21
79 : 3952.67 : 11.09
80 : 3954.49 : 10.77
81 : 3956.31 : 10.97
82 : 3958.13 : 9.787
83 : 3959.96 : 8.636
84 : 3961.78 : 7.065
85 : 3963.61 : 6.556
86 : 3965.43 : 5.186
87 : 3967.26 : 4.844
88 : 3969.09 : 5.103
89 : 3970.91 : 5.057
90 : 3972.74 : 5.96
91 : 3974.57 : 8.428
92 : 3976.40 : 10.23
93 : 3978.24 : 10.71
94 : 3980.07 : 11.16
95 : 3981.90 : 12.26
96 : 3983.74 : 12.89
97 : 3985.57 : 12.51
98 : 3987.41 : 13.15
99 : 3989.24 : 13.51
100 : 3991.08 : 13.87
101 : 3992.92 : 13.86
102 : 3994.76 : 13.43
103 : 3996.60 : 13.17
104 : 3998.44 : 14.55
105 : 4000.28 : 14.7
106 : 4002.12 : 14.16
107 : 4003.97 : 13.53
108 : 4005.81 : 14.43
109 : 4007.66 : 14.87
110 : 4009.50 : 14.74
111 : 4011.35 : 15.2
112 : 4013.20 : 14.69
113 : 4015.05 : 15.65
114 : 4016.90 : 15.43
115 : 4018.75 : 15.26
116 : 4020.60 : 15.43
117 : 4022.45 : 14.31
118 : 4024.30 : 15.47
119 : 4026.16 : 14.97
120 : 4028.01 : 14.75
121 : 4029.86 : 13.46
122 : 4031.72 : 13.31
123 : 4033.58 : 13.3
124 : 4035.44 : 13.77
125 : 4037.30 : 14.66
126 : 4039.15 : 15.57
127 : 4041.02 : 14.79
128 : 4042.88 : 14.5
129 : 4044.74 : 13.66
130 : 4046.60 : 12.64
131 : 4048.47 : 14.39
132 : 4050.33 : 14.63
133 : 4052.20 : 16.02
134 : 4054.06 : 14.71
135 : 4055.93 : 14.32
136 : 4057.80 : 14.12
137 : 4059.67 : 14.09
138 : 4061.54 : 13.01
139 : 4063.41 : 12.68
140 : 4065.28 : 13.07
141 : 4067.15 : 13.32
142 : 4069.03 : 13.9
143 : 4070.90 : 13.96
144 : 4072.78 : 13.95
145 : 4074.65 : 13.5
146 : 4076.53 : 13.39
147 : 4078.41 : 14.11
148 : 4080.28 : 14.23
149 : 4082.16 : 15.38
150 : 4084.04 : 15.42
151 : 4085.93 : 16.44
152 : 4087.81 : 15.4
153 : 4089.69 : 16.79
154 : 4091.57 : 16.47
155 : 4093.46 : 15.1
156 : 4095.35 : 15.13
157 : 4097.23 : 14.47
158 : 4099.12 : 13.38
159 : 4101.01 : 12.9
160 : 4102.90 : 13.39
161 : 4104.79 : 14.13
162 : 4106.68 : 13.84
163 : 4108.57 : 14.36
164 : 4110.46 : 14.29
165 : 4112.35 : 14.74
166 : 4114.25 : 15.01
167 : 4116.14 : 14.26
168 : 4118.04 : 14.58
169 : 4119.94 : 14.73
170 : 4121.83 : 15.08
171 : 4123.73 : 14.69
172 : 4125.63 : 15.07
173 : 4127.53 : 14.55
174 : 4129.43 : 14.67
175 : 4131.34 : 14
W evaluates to 1.9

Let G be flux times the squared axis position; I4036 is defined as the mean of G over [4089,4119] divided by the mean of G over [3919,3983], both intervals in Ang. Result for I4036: 2.02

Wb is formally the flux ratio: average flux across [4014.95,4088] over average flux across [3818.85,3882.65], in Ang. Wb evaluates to 2.3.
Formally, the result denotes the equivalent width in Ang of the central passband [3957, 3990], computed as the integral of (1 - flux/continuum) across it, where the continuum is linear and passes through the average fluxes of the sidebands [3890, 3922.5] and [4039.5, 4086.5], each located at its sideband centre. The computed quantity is 7.2 Ang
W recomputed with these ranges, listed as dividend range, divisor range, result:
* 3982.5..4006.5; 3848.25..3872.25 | 2.18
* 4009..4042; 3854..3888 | 2.34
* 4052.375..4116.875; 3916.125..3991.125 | 1.81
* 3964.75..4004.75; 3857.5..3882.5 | 1.73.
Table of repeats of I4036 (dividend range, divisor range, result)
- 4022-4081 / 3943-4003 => 1.42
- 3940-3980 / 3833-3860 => 1.43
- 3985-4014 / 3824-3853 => 2.57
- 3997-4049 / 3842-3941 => 2.05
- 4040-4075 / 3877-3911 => 1.77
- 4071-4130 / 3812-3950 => 2.25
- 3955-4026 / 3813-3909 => 1.81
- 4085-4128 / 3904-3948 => 2.06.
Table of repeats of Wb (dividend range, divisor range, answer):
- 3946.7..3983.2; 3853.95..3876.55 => 1.32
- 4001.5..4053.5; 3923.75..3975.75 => 2.01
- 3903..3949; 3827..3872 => 1.27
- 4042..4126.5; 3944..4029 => 1.23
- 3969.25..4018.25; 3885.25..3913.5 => 1.38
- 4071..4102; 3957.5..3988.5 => 1.67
